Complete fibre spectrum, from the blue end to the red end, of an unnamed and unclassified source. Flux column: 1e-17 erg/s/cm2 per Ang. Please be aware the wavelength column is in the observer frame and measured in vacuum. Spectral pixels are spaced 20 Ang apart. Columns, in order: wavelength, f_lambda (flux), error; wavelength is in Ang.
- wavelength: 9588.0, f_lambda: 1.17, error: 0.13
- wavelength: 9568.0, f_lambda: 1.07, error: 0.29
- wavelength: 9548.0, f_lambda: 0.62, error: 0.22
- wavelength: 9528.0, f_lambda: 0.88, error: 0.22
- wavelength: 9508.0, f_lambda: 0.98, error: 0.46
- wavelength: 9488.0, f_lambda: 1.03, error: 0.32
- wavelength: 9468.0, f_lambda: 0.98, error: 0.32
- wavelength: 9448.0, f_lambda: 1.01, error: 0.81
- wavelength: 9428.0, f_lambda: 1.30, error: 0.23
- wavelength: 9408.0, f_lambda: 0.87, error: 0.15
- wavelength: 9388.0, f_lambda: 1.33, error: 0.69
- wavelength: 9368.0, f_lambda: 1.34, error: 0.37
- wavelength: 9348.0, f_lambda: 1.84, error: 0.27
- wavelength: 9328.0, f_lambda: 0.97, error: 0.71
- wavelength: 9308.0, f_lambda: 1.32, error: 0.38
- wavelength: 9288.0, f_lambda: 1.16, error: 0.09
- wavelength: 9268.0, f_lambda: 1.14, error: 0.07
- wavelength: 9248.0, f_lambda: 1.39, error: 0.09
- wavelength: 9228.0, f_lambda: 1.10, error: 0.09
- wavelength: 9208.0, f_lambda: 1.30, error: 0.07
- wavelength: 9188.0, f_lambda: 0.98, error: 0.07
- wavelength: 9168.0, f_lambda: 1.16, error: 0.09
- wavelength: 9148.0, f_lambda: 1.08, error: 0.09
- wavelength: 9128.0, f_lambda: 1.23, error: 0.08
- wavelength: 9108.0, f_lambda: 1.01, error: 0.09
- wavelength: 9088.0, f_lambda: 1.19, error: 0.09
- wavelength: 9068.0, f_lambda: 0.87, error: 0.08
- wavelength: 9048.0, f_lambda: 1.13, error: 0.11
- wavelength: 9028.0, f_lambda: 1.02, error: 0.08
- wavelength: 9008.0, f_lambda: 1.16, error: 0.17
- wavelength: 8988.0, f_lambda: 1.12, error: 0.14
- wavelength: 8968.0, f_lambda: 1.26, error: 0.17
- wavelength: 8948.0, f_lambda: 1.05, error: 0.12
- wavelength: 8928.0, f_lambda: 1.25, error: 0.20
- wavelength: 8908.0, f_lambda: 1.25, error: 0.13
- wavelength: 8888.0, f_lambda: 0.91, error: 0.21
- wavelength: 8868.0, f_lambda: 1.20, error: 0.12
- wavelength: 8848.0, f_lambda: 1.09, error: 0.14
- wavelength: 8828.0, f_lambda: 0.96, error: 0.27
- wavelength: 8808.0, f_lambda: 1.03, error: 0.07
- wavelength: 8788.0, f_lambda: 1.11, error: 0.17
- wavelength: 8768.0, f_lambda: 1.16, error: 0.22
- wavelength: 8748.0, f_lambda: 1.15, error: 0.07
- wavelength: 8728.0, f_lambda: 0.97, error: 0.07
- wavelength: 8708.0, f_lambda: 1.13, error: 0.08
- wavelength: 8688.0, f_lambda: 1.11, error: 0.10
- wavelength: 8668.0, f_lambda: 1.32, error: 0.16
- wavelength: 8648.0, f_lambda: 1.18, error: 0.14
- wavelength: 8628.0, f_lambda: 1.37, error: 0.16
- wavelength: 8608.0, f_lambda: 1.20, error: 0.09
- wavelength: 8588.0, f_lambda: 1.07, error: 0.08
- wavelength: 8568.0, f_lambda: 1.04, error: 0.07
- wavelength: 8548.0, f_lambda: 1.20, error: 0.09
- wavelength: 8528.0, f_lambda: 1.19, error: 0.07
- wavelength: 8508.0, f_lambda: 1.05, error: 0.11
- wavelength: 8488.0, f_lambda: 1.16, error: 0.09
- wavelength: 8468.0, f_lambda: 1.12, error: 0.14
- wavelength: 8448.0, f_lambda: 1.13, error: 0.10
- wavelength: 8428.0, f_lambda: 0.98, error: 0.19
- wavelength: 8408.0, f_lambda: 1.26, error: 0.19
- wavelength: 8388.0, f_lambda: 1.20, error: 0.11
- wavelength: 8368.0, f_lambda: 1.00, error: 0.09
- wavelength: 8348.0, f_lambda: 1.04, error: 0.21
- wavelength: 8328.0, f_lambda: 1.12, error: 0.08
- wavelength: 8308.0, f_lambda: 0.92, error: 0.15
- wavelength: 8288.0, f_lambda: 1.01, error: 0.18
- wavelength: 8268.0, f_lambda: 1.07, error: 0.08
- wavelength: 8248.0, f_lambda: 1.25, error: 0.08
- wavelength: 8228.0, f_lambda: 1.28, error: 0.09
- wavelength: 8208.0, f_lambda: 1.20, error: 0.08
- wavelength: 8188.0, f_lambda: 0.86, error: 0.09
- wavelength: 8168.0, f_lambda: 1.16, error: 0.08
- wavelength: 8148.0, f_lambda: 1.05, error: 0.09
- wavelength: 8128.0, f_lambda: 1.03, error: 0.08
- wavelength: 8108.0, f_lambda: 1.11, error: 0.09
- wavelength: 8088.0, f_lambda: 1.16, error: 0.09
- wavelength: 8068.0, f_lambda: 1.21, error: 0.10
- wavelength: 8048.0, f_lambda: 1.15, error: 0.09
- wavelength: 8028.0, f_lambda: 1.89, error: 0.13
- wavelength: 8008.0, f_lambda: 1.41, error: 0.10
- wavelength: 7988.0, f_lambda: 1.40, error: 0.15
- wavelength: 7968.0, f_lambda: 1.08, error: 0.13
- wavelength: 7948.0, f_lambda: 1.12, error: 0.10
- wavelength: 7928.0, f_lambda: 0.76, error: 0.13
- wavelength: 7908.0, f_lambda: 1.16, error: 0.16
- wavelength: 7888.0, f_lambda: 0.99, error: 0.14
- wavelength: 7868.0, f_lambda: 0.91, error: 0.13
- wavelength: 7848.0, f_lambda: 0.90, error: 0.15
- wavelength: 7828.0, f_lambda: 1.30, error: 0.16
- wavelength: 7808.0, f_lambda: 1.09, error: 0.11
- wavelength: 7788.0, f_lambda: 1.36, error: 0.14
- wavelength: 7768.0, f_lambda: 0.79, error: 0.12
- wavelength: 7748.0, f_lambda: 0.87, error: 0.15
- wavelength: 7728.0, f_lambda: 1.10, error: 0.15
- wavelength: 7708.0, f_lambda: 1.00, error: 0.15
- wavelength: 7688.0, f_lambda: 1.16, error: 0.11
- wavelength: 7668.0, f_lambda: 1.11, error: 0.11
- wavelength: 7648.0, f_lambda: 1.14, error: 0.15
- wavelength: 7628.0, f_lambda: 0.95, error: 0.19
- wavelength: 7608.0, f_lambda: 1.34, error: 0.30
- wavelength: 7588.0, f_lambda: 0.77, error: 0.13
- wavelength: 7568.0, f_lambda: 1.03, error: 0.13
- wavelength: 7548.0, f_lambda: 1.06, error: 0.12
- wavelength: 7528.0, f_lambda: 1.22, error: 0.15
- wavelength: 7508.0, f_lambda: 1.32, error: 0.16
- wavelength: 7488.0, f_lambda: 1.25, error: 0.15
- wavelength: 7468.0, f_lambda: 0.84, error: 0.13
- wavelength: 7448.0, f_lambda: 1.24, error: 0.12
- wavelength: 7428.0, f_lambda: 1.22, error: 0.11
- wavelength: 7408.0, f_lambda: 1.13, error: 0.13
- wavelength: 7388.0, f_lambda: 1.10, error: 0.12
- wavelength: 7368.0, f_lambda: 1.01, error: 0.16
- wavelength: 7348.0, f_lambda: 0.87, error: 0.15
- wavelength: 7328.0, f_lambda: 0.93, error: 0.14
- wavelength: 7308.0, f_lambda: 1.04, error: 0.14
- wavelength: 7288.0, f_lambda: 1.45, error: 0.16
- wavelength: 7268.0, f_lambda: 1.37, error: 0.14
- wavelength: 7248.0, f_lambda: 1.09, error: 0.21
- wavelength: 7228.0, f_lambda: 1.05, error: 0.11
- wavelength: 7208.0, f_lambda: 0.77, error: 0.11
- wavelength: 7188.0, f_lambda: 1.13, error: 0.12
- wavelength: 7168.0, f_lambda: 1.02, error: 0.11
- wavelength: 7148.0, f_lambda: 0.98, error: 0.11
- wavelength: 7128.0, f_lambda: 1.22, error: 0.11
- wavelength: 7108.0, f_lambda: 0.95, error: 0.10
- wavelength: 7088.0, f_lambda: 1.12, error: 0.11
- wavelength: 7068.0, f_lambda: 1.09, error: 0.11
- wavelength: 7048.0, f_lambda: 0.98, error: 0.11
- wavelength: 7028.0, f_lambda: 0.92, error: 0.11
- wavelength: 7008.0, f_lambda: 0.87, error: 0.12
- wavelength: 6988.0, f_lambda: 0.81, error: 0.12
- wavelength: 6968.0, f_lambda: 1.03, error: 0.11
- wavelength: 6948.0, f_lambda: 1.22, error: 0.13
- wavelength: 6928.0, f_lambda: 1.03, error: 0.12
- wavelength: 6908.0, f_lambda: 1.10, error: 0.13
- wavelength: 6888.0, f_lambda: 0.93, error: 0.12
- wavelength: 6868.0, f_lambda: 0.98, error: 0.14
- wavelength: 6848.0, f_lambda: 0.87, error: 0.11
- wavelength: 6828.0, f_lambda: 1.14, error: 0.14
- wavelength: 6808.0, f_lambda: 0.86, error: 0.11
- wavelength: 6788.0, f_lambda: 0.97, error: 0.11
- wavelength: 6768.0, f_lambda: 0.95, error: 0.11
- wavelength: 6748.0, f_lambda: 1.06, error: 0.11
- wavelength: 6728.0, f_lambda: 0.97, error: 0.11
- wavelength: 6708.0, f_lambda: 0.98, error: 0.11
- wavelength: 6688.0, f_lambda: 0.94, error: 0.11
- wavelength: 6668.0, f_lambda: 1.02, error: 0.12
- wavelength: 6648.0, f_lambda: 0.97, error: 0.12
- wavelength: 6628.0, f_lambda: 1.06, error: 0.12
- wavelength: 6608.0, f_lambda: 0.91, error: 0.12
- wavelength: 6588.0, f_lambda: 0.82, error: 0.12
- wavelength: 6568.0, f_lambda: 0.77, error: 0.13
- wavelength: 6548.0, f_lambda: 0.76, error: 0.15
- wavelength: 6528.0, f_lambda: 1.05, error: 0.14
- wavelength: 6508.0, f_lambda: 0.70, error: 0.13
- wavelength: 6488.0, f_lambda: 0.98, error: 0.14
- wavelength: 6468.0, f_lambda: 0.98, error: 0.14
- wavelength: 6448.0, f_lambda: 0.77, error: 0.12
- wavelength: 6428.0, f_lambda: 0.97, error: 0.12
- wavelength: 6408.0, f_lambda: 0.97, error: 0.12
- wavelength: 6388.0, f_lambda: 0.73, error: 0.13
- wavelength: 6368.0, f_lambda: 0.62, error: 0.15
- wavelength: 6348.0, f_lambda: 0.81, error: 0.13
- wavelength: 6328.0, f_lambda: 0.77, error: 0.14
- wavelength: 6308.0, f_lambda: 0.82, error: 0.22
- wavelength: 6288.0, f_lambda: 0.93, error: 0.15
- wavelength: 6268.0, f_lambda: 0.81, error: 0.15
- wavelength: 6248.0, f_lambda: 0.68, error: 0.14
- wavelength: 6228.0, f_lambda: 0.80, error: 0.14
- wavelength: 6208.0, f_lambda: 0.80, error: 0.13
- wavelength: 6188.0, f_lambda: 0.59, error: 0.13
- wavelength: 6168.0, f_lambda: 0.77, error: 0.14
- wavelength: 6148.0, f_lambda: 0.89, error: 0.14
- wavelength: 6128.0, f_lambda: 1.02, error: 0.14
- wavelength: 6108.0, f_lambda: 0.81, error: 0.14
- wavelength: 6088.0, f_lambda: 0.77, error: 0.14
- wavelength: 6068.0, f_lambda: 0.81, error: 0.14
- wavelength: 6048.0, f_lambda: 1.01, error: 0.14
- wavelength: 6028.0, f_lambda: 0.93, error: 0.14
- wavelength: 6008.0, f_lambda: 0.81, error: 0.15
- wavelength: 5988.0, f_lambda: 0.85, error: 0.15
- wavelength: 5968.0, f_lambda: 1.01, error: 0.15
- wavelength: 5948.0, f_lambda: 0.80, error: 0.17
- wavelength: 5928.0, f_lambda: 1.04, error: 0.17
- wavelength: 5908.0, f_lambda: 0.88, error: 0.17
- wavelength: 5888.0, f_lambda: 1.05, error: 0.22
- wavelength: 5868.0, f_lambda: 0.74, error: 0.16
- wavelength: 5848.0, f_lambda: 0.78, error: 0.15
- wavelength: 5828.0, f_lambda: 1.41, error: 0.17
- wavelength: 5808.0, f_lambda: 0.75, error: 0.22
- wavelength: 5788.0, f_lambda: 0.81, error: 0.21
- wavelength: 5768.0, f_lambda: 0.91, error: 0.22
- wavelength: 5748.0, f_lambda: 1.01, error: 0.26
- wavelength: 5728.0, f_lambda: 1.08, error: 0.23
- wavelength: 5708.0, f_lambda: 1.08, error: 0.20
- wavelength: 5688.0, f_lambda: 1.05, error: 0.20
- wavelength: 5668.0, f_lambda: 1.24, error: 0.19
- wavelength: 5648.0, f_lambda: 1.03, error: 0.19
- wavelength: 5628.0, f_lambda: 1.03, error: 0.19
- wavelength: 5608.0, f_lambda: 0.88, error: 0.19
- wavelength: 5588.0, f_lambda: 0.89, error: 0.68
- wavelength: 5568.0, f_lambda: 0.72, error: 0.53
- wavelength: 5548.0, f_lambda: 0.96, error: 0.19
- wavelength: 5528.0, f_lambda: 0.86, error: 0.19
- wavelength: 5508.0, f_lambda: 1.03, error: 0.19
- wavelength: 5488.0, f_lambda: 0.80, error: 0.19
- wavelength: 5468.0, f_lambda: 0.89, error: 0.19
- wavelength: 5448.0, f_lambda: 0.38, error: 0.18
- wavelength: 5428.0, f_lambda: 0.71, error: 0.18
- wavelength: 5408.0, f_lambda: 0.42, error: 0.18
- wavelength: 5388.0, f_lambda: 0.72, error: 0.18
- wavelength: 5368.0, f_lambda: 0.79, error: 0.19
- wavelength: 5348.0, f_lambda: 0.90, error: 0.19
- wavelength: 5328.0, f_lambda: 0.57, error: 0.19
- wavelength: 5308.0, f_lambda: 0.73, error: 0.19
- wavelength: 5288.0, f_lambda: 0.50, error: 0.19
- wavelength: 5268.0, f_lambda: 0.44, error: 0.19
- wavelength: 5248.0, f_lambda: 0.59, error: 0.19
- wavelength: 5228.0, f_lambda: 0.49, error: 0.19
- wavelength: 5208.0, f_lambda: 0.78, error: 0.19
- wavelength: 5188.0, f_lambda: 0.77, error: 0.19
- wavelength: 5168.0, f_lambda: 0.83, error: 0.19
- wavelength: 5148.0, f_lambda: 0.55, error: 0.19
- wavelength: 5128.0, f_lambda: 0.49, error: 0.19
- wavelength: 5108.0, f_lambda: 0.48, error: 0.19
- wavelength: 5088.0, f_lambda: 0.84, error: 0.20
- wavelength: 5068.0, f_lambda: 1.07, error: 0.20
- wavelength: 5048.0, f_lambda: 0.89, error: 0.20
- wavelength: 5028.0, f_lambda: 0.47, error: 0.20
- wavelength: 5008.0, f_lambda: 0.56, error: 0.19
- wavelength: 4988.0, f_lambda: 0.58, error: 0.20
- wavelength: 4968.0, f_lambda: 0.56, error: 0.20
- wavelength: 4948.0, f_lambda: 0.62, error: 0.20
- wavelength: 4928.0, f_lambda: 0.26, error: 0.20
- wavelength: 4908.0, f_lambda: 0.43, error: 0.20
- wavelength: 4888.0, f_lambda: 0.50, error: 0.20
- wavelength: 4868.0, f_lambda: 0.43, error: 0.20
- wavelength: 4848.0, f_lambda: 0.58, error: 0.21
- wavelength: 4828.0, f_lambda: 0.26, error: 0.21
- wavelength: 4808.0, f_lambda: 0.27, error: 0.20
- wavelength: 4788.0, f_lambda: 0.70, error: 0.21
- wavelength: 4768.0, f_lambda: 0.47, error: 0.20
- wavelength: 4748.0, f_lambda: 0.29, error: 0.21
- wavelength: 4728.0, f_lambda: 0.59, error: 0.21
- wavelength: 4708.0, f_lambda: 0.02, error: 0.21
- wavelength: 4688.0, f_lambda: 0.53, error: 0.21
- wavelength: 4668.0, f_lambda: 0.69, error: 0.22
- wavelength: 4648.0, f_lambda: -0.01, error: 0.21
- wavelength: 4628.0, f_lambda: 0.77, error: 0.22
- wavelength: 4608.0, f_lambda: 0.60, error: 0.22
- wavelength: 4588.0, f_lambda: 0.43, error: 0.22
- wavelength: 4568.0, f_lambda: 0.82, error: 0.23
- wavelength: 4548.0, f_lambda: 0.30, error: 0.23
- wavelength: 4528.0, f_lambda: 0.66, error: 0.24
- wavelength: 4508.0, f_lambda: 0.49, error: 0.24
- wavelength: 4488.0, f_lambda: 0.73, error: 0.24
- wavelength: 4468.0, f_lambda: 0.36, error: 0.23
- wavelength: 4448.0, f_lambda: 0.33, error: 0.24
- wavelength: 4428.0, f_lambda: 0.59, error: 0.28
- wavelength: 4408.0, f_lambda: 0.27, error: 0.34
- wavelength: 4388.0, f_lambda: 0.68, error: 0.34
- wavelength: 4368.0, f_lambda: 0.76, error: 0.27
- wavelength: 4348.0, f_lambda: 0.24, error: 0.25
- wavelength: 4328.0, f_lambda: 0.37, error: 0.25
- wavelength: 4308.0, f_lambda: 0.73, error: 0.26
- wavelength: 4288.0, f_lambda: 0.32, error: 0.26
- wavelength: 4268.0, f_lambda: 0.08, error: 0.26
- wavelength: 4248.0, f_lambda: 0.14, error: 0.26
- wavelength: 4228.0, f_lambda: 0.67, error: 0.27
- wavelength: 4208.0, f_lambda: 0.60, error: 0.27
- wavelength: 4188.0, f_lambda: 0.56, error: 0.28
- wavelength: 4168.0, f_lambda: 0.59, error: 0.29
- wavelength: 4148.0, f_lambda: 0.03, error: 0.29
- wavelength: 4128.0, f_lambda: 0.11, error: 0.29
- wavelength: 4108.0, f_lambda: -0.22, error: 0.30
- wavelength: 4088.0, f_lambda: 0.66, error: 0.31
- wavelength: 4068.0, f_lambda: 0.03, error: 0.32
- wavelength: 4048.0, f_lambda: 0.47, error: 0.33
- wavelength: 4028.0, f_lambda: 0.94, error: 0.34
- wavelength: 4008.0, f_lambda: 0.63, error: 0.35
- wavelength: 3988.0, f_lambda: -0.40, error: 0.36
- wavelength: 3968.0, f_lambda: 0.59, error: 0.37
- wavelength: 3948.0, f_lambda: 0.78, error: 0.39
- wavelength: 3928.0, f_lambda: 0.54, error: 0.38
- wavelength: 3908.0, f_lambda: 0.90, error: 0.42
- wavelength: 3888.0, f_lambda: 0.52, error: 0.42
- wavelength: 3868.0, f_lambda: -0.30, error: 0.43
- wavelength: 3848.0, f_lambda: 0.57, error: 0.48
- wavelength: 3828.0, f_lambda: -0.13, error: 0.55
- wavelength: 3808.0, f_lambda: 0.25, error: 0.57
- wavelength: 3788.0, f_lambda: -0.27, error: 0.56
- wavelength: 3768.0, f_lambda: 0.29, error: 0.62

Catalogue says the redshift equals 0.22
